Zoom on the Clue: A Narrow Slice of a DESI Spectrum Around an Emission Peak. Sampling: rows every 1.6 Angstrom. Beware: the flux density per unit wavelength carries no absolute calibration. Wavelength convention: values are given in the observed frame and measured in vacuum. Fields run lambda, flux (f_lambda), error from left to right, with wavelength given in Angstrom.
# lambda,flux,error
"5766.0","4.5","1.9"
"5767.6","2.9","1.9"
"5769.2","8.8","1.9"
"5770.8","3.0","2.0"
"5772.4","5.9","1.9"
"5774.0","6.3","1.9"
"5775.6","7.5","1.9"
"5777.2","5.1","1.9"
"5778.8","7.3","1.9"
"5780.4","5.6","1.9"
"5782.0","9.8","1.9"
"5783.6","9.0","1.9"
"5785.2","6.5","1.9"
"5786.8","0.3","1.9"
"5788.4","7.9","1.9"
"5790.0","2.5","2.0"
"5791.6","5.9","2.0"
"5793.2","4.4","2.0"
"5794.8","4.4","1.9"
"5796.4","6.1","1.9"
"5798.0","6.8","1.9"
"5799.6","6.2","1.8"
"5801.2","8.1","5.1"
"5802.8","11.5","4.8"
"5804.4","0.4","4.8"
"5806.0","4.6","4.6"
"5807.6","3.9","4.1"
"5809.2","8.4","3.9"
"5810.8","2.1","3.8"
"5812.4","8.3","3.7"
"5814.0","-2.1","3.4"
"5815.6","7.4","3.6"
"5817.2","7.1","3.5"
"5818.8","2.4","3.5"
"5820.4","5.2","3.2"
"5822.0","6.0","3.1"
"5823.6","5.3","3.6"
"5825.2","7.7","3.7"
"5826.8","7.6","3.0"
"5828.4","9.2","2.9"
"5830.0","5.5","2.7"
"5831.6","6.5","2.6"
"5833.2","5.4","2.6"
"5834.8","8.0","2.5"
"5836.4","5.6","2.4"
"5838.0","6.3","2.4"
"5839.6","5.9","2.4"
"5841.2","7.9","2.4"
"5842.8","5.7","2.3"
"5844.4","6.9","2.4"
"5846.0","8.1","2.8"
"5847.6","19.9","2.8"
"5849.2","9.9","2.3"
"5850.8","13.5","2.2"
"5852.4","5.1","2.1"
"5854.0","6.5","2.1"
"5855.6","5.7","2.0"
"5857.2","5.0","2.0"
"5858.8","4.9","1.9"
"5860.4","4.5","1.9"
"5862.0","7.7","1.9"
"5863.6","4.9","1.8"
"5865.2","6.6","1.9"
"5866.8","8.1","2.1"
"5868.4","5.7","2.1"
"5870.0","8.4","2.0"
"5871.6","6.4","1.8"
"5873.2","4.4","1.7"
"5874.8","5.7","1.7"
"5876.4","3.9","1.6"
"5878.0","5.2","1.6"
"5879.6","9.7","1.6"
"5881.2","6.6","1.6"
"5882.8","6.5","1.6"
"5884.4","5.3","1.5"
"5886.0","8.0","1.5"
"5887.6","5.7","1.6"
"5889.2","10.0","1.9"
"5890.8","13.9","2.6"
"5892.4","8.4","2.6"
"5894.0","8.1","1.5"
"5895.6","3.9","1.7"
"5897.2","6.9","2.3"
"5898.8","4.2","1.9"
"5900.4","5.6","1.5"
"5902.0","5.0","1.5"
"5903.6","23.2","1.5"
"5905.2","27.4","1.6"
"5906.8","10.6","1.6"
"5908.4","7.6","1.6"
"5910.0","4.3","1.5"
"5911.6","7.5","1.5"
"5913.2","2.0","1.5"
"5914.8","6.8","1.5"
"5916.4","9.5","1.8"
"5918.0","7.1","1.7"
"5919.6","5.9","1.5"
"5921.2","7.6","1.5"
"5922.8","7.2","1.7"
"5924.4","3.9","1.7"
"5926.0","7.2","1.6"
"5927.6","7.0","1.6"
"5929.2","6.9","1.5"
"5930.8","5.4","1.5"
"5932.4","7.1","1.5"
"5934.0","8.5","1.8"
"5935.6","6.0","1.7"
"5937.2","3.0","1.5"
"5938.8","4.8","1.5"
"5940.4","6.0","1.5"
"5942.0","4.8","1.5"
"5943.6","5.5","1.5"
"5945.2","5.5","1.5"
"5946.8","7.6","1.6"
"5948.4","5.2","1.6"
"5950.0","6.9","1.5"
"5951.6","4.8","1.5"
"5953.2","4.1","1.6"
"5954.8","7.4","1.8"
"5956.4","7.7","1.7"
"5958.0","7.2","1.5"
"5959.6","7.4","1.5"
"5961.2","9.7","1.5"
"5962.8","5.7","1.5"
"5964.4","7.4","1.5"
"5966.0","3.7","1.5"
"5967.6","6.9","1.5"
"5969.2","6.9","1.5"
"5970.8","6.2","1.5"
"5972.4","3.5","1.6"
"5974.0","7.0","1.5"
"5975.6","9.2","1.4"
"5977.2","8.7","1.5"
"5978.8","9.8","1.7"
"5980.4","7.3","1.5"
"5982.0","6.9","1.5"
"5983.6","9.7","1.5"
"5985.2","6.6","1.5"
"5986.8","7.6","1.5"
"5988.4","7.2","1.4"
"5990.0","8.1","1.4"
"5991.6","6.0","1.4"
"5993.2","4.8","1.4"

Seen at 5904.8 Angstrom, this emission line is [O III]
